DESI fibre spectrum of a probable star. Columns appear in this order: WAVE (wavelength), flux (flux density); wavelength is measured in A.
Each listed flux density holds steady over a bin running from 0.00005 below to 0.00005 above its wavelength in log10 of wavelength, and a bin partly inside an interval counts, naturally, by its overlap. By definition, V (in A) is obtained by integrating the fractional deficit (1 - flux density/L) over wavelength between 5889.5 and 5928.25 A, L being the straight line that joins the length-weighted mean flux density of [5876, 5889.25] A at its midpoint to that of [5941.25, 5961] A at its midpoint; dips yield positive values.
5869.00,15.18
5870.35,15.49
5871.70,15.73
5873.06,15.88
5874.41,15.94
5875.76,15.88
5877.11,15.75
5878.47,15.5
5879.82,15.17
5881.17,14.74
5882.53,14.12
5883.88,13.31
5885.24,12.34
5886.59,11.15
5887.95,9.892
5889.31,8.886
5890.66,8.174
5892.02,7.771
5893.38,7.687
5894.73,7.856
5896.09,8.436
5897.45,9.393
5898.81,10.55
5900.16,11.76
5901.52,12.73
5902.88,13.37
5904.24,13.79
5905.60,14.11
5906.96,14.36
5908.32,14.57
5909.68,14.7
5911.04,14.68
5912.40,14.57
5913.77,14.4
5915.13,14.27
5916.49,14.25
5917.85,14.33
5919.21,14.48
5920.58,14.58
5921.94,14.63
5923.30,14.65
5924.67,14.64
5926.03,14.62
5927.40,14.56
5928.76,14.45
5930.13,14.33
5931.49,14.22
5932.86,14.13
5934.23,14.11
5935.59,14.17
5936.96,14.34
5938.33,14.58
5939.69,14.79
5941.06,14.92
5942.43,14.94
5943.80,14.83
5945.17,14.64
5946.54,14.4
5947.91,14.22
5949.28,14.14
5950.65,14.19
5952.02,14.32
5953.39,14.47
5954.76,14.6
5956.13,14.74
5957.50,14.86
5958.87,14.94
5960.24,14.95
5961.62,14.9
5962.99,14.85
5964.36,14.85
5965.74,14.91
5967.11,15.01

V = 3.20 A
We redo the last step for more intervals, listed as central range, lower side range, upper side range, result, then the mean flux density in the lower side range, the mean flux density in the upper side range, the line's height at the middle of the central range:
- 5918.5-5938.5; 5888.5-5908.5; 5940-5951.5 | -1.95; 10.8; 14.5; 13.2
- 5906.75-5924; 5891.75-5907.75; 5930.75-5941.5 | -2.77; 11.1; 14.4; 12.5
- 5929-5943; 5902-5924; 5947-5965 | 0.04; 14.3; 14.6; 14.5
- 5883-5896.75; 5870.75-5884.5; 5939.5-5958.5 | 5.00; 15.2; 14.6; 15.1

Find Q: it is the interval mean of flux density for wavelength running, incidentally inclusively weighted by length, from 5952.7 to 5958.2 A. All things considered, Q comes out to 14.7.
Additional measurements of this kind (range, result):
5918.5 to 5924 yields 14.6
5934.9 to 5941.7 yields 14.6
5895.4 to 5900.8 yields 10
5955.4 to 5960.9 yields 14.9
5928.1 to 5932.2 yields 14.3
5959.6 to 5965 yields 14.9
